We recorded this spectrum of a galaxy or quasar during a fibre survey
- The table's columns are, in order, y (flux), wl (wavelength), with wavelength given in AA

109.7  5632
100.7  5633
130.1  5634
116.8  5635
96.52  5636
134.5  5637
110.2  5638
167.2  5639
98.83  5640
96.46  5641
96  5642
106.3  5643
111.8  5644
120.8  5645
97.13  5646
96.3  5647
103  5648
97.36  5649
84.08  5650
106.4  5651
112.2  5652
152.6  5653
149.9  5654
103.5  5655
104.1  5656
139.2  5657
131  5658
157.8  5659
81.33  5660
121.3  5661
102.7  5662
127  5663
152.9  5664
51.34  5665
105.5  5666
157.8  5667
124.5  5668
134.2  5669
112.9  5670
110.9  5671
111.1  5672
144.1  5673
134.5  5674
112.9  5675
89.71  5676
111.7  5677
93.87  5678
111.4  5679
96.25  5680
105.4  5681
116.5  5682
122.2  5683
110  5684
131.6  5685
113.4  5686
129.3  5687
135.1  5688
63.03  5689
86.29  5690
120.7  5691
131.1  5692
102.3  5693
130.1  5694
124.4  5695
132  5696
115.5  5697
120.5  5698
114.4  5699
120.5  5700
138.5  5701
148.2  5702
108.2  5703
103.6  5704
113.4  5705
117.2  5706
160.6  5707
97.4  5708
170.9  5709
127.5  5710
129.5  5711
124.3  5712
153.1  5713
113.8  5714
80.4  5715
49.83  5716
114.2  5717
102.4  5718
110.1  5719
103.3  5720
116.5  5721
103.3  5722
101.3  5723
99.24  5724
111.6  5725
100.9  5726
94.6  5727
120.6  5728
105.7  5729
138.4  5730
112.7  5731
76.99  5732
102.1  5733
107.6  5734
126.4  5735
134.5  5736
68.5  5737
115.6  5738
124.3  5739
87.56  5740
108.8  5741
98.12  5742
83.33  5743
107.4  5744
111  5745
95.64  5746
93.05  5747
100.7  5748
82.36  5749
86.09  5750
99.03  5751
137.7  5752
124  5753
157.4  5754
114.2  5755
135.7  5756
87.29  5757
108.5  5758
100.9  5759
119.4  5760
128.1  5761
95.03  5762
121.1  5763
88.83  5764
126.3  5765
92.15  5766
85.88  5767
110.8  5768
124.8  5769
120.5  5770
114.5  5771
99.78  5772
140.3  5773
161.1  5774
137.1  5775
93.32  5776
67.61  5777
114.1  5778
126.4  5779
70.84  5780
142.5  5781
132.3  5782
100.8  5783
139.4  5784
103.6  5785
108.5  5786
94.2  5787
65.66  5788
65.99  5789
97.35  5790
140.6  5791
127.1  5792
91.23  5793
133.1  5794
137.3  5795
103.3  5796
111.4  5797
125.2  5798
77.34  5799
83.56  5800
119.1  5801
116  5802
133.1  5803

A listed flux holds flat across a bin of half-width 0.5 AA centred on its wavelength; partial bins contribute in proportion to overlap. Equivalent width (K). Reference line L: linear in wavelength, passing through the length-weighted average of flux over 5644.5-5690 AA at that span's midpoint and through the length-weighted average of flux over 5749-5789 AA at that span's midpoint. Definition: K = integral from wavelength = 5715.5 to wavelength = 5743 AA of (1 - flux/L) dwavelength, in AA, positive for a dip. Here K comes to 1.9 AA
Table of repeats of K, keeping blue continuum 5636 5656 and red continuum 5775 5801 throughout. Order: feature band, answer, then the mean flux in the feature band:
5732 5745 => 0.52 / 104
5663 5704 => -2.22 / 117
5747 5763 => -0.49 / 111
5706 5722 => -0.99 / 117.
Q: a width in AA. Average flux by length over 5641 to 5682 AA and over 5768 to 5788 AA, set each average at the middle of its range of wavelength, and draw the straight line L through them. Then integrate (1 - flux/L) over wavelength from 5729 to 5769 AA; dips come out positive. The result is 2.19 AA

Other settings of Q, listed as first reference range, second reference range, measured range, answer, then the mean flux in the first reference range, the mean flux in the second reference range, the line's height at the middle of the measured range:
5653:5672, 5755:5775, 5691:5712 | -1.2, 121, 114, 118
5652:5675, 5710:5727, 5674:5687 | 0.7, 123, 107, 118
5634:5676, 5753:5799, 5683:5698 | -0.2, 116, 112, 115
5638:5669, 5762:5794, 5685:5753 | 0.6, 115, 110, 113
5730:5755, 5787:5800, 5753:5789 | -2.1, 107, 105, 106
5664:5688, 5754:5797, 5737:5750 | 1.6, 116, 112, 113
